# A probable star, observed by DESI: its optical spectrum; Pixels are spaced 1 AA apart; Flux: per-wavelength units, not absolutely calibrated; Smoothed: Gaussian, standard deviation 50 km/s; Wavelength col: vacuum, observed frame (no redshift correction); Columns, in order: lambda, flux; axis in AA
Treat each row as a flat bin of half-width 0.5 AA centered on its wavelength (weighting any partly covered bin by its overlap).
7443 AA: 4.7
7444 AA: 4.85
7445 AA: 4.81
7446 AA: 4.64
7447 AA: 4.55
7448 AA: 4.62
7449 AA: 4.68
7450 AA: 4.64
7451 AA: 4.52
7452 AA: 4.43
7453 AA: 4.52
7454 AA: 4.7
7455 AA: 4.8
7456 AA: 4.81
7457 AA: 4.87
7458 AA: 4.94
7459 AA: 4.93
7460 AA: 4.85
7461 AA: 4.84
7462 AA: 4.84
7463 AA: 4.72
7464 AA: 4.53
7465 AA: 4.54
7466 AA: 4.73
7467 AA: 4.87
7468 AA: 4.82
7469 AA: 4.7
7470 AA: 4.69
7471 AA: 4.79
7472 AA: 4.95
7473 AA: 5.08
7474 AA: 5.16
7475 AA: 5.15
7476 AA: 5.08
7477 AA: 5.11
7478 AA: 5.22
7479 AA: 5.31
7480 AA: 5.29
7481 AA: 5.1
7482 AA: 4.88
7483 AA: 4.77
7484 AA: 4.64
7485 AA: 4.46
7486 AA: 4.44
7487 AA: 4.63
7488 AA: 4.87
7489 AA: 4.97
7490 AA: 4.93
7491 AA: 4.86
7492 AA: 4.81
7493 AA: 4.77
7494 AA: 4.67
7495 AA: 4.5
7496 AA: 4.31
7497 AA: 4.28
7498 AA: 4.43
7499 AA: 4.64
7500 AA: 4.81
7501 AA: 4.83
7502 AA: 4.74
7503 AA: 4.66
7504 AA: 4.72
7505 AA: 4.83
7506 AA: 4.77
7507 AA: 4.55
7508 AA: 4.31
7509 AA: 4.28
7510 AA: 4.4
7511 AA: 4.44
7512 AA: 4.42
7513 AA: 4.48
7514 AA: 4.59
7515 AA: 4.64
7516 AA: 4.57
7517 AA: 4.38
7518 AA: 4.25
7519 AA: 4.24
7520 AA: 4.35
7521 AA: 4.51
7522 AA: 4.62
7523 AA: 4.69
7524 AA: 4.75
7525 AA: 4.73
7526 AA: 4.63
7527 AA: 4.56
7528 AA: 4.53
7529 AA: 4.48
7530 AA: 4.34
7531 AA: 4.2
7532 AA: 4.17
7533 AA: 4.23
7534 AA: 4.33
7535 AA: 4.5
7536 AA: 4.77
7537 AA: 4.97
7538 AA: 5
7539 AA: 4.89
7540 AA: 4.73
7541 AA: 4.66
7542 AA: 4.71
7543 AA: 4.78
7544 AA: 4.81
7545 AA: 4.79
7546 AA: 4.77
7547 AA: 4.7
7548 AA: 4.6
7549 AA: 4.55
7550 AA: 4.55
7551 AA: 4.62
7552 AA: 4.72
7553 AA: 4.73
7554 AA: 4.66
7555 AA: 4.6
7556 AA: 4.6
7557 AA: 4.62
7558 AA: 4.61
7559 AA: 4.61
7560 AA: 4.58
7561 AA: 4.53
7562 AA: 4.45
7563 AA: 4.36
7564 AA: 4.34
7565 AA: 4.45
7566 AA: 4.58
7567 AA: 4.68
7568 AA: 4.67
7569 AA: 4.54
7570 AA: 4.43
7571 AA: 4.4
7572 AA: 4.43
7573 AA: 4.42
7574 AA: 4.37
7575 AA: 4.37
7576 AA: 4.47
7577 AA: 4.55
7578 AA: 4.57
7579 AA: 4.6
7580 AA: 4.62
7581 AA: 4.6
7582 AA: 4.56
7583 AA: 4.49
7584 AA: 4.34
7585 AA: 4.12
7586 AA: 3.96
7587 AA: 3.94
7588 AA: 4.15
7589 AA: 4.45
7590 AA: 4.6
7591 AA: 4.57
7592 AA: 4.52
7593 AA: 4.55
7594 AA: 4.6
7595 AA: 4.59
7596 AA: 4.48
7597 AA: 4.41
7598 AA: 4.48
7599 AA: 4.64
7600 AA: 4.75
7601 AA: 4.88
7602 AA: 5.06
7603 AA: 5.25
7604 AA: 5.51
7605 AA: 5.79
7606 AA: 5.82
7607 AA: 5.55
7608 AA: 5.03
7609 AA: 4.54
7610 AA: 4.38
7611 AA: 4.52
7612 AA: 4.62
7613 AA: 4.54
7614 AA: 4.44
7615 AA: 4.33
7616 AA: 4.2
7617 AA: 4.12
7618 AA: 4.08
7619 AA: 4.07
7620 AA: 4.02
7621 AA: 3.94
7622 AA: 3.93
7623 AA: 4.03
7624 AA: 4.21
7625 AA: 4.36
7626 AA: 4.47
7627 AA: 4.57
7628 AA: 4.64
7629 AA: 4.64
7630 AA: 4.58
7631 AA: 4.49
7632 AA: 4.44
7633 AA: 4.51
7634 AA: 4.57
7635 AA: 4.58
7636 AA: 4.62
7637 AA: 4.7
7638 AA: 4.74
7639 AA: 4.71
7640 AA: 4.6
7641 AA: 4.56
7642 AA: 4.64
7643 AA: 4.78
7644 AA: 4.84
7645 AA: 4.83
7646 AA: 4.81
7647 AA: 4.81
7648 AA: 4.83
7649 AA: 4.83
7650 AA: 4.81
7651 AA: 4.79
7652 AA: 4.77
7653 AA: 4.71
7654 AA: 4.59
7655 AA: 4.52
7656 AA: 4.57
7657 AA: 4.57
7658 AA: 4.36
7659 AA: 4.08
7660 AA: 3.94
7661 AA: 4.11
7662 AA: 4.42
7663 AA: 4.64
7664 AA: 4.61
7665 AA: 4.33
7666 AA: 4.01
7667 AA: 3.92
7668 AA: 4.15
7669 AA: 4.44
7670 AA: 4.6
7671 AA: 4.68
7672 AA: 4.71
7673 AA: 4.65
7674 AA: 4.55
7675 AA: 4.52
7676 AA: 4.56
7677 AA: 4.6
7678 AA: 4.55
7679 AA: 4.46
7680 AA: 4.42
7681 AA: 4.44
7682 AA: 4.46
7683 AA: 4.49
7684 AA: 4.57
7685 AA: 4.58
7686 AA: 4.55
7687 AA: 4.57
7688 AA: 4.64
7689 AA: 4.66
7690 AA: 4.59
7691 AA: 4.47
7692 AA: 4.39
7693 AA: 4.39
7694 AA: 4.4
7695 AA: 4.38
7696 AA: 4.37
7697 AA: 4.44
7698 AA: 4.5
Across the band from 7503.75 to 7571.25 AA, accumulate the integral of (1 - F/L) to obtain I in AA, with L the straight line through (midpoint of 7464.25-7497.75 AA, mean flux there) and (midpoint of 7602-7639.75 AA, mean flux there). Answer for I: 2.31 AA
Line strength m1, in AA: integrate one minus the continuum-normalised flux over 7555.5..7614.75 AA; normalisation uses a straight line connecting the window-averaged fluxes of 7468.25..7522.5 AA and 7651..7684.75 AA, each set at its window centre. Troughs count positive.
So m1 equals -0.34 AA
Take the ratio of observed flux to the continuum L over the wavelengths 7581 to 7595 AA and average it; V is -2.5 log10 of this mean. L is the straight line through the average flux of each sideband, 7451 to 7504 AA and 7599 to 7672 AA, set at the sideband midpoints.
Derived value 0.060 mag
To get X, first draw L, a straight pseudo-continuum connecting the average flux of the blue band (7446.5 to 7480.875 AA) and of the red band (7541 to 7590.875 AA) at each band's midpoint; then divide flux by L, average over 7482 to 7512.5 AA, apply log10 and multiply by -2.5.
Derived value 0.02 mag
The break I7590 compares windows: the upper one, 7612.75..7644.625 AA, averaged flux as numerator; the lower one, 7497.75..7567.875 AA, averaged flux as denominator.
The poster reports 0.97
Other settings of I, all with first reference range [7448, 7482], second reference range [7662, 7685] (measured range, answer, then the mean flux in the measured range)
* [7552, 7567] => 0.4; 4.56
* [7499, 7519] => 0.9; 4.56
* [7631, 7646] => -0.4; 4.65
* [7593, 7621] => -0.5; 4.68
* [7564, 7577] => 0.5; 4.48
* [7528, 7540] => 0.5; 4.54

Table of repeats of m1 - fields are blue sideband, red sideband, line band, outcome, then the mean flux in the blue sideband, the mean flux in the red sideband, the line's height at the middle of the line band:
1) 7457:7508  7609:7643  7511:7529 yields 0.68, 4.8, 4.43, 4.7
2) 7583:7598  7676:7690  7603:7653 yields -1.98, 4.38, 4.54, 4.45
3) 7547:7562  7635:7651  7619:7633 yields 1.14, 4.61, 4.74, 4.71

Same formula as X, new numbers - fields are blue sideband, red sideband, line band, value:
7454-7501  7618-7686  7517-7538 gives 0.052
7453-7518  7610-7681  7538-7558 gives -0.013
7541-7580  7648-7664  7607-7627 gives 0.049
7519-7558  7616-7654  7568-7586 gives 0.030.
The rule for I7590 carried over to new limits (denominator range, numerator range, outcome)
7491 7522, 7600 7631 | 1.01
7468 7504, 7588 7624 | 0.95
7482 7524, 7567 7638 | 0.99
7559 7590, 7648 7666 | 1.01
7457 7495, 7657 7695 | 0.92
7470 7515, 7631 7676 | 0.96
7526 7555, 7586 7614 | 1.02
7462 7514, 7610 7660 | 0.95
